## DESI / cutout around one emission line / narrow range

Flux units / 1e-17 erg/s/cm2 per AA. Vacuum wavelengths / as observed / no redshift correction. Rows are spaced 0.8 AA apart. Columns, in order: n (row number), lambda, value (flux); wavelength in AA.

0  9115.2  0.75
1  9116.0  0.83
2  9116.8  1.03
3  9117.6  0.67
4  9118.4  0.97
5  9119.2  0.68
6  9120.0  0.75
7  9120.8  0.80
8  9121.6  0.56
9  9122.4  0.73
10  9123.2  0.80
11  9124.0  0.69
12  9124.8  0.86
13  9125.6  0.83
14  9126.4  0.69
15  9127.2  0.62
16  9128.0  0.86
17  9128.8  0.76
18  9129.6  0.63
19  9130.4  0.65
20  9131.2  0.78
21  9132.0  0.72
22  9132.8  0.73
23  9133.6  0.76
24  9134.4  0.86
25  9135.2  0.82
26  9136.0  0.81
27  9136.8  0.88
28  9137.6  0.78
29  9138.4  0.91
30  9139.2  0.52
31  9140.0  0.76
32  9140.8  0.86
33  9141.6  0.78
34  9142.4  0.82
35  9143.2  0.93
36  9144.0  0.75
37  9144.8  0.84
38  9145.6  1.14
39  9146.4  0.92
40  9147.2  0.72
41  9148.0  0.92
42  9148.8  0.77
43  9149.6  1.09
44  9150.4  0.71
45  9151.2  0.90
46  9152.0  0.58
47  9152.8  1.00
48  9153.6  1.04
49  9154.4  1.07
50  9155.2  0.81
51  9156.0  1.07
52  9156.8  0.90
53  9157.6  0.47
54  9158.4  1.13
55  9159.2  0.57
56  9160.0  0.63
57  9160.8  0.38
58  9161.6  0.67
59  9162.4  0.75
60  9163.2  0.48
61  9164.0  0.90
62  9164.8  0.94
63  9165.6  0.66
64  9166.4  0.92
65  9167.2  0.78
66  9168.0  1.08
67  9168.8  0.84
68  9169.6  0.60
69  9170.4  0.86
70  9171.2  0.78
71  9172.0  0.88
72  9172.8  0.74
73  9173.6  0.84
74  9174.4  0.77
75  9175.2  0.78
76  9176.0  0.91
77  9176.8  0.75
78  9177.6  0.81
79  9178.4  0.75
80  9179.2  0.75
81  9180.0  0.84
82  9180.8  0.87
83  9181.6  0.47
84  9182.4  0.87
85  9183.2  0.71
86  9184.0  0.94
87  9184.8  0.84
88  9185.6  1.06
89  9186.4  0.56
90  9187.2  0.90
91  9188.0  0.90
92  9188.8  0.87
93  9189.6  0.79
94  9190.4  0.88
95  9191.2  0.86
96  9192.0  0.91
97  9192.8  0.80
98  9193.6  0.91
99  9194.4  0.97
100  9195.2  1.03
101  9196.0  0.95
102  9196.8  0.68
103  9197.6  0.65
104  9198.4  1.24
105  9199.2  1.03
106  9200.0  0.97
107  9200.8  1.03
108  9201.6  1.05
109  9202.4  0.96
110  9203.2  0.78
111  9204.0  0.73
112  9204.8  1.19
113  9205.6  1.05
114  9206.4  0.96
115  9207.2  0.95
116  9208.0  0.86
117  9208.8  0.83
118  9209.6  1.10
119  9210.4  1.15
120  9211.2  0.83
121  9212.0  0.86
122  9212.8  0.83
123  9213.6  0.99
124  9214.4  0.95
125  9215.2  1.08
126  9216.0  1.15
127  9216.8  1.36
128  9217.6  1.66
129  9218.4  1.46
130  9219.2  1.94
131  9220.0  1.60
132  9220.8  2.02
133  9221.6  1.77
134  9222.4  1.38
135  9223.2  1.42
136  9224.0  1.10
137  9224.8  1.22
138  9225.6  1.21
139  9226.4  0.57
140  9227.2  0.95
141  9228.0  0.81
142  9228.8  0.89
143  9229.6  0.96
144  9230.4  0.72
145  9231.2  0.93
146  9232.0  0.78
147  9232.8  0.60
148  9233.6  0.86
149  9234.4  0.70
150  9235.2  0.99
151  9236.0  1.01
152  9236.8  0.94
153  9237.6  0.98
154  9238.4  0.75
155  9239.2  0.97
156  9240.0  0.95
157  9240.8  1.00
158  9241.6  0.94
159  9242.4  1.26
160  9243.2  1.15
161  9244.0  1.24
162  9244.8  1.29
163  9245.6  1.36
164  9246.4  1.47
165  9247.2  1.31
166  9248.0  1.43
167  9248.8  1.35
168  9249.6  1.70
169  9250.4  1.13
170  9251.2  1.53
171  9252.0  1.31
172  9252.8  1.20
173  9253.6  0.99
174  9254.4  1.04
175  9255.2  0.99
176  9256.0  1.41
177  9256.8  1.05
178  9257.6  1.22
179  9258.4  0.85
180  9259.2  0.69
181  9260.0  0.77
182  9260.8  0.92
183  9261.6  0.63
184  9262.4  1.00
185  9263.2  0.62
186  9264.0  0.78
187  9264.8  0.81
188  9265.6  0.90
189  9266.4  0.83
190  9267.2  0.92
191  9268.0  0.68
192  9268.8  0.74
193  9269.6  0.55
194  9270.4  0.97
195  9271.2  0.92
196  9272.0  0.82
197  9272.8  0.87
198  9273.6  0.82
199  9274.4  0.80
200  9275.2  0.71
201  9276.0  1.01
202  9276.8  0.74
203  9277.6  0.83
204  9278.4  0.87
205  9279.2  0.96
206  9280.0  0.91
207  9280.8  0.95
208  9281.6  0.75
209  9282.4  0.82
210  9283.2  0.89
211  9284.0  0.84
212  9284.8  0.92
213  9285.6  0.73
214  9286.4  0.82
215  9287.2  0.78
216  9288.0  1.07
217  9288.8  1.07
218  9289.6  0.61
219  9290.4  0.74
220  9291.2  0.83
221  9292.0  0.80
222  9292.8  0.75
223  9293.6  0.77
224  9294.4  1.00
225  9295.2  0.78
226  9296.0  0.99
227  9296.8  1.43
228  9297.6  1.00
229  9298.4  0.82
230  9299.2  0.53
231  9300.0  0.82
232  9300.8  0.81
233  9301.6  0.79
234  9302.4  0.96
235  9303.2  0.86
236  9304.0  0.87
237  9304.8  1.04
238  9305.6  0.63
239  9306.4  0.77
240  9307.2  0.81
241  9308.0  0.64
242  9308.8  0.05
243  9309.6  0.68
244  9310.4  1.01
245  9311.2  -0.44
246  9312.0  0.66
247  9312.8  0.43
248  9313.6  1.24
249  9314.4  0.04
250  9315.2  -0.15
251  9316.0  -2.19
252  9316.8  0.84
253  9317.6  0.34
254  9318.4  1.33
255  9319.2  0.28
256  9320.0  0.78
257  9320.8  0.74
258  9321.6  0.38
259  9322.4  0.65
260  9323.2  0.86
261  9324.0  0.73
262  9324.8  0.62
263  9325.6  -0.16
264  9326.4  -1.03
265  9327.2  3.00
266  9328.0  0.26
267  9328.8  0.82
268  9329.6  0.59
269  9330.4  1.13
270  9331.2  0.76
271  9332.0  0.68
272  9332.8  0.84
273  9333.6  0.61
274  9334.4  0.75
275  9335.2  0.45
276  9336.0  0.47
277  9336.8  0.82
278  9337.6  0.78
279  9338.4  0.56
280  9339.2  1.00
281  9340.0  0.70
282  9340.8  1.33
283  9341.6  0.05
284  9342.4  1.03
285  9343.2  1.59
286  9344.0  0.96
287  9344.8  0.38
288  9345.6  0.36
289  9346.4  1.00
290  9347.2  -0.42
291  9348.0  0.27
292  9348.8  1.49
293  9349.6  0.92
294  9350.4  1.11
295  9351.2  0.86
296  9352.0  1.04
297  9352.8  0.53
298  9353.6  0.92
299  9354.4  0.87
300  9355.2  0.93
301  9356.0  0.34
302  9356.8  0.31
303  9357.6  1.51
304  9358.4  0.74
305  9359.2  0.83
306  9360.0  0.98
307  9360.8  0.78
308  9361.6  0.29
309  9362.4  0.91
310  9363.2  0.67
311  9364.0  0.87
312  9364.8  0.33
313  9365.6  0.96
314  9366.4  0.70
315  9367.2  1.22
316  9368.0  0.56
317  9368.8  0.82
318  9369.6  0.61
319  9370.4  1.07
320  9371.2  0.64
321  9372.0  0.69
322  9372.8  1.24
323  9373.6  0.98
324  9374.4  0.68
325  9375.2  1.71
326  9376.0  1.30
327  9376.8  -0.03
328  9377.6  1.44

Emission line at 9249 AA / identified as [N II] 6583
